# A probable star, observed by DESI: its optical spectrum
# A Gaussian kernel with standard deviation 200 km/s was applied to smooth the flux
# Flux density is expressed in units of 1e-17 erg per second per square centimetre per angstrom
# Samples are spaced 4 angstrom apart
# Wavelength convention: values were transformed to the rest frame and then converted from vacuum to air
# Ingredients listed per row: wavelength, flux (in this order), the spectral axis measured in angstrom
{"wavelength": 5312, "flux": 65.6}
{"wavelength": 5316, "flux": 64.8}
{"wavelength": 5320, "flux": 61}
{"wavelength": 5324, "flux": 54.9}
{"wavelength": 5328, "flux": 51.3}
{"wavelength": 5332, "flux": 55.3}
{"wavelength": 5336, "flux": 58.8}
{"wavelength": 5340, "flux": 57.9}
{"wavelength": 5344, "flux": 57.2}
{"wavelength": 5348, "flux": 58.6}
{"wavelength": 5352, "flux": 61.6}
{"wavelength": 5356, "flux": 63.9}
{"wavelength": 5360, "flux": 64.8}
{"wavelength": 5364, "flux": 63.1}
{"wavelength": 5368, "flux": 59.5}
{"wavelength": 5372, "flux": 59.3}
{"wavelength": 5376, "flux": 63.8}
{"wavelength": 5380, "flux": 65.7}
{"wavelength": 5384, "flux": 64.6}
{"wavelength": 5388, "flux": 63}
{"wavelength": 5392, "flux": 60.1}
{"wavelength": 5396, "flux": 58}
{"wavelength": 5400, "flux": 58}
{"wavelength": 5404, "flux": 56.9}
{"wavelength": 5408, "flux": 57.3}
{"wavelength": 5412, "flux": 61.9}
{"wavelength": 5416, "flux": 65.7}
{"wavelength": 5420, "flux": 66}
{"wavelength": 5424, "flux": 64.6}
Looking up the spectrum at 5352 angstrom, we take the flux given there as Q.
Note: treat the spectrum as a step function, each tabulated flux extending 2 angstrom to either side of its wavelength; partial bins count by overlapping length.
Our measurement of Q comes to 61.6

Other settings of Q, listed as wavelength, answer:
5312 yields 65.6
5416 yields 65.7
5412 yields 61.9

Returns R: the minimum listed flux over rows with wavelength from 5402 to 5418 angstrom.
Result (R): 56.9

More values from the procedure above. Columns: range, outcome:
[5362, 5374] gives 59.3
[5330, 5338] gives 55.3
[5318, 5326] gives 54.9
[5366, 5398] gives 58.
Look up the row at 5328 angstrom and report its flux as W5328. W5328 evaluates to 51.3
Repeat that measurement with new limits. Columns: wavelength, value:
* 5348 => 58.6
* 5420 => 66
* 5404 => 56.9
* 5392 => 60.1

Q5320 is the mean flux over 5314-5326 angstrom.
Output 60.2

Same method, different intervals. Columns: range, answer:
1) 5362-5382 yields 62.3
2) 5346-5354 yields 60.1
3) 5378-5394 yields 63.4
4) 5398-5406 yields 57.5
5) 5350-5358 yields 62.8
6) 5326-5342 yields 55.8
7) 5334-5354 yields 58.8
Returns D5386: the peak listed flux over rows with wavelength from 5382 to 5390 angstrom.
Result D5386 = 64.6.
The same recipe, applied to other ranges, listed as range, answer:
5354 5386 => 65.7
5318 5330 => 61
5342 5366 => 64.8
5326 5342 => 58.8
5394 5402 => 58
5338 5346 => 57.9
